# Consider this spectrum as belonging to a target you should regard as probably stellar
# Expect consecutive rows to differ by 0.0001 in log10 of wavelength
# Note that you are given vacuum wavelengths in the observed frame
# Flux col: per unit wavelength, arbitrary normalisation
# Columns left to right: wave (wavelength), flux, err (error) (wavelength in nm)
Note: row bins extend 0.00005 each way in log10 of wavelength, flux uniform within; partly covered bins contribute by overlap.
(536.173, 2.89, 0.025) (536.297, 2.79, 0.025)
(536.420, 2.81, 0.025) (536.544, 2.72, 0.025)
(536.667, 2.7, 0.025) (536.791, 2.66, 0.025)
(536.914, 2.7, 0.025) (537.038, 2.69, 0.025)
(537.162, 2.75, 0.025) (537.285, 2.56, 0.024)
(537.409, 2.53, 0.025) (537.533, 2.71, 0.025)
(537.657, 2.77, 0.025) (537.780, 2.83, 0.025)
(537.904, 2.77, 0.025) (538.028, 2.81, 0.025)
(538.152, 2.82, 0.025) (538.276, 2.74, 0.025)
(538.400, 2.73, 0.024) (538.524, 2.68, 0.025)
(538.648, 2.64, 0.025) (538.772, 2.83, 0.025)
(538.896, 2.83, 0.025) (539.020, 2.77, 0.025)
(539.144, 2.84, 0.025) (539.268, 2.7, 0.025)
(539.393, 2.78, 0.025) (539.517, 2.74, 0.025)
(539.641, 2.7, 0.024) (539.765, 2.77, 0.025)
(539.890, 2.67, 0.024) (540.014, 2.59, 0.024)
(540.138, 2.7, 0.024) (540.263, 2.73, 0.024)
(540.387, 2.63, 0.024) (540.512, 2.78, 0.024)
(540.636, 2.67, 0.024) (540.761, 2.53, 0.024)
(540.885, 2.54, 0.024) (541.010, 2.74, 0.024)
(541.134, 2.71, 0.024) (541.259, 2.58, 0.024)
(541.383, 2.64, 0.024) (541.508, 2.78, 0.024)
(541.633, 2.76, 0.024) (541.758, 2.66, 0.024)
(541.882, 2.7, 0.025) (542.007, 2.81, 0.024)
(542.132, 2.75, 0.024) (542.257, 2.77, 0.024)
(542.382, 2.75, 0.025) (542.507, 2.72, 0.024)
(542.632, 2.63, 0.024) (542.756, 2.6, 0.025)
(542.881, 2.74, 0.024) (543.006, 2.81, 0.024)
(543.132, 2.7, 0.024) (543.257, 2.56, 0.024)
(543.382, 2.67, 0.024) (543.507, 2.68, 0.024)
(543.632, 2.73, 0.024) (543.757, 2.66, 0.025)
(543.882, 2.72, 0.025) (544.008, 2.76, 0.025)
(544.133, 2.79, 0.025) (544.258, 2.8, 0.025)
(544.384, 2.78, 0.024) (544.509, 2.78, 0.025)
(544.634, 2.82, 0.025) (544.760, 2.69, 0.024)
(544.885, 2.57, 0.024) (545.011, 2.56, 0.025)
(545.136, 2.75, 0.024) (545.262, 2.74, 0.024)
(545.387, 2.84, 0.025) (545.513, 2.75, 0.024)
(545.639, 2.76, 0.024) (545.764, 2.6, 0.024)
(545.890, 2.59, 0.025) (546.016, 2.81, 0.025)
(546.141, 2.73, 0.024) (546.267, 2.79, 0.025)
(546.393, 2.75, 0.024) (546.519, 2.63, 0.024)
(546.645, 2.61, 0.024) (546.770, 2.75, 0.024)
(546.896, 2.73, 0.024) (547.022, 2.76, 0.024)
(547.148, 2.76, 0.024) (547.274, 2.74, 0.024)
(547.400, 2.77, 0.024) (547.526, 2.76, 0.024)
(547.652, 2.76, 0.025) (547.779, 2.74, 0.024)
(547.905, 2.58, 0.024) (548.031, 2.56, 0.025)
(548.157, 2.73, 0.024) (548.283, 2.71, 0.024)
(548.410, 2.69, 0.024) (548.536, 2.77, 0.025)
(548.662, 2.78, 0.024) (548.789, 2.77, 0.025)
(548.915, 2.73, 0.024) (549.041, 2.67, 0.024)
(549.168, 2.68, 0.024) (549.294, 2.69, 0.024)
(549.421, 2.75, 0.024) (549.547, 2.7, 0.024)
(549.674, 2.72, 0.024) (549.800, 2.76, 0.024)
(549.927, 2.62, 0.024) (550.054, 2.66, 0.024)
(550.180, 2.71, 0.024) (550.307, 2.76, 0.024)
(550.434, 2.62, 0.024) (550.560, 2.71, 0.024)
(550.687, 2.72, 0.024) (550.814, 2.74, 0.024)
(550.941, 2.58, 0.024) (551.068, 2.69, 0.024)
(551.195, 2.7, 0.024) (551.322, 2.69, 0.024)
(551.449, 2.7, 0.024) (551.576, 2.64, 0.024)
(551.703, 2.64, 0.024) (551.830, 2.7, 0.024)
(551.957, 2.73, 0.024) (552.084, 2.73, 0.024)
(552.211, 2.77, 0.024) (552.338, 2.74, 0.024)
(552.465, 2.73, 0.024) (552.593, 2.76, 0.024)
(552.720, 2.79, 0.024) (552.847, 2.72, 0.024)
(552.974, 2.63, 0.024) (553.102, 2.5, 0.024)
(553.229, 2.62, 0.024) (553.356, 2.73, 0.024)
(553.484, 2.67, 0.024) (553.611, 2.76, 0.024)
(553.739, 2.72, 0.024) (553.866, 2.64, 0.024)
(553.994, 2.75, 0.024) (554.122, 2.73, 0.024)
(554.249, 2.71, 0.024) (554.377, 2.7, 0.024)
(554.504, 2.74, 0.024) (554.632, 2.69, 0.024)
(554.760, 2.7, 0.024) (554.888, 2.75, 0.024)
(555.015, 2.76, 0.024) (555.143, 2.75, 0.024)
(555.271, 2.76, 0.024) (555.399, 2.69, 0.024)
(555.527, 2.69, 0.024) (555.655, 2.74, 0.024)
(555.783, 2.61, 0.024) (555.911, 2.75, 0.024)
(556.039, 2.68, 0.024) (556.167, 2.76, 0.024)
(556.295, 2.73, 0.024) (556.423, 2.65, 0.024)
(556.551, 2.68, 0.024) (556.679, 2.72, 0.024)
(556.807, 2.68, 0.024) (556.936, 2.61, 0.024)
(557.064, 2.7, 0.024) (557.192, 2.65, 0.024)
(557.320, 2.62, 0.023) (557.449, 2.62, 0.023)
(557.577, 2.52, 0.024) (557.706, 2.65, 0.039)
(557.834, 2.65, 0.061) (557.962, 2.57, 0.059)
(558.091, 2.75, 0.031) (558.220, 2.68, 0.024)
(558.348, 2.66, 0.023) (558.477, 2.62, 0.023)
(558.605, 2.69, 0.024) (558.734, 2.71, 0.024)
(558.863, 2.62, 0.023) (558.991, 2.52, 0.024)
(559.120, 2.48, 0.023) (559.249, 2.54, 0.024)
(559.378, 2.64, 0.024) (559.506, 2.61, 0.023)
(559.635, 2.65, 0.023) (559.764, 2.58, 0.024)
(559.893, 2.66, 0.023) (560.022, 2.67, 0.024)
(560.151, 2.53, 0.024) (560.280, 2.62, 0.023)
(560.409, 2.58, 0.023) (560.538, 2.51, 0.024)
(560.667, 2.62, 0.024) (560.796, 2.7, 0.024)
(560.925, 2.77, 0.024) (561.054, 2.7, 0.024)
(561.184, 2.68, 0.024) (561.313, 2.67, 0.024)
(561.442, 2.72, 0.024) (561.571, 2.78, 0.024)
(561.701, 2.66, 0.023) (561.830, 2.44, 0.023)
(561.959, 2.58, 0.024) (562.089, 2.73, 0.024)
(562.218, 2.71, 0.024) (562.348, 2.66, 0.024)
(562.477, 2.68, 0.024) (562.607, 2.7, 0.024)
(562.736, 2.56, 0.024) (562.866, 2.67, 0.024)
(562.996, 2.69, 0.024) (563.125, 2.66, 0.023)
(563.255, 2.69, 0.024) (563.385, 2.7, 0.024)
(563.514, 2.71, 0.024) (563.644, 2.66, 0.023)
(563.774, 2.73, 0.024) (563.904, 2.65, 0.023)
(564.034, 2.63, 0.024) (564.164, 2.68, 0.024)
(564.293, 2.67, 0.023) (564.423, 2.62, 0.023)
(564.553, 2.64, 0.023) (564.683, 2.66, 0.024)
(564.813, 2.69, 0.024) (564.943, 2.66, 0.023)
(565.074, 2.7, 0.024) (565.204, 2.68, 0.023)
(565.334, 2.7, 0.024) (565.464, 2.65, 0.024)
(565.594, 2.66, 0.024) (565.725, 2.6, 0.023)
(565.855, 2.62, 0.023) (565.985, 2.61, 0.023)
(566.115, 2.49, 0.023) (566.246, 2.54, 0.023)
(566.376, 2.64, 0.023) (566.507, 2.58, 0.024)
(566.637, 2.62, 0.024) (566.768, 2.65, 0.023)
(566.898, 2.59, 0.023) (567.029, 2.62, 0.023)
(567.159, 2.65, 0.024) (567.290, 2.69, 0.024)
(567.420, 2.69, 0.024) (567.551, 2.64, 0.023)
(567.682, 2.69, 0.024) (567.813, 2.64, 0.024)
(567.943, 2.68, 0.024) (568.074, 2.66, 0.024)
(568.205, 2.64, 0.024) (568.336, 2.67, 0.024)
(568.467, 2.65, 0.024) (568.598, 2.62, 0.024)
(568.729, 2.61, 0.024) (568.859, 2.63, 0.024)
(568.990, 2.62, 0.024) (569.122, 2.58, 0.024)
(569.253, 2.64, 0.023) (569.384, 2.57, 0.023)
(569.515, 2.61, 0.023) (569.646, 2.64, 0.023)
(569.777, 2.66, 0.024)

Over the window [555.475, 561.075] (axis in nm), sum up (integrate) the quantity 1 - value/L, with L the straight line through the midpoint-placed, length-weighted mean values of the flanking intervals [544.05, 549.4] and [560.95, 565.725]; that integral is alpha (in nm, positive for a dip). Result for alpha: 0.08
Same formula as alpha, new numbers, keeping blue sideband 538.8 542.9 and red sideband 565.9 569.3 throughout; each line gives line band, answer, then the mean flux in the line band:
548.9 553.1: -0.03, 2.7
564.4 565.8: -0.01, 2.66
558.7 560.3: 0.03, 2.6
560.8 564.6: -0.04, 2.67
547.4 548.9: -0.02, 2.72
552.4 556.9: -0.06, 2.7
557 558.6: 0.01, 2.64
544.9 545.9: 0.00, 2.7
